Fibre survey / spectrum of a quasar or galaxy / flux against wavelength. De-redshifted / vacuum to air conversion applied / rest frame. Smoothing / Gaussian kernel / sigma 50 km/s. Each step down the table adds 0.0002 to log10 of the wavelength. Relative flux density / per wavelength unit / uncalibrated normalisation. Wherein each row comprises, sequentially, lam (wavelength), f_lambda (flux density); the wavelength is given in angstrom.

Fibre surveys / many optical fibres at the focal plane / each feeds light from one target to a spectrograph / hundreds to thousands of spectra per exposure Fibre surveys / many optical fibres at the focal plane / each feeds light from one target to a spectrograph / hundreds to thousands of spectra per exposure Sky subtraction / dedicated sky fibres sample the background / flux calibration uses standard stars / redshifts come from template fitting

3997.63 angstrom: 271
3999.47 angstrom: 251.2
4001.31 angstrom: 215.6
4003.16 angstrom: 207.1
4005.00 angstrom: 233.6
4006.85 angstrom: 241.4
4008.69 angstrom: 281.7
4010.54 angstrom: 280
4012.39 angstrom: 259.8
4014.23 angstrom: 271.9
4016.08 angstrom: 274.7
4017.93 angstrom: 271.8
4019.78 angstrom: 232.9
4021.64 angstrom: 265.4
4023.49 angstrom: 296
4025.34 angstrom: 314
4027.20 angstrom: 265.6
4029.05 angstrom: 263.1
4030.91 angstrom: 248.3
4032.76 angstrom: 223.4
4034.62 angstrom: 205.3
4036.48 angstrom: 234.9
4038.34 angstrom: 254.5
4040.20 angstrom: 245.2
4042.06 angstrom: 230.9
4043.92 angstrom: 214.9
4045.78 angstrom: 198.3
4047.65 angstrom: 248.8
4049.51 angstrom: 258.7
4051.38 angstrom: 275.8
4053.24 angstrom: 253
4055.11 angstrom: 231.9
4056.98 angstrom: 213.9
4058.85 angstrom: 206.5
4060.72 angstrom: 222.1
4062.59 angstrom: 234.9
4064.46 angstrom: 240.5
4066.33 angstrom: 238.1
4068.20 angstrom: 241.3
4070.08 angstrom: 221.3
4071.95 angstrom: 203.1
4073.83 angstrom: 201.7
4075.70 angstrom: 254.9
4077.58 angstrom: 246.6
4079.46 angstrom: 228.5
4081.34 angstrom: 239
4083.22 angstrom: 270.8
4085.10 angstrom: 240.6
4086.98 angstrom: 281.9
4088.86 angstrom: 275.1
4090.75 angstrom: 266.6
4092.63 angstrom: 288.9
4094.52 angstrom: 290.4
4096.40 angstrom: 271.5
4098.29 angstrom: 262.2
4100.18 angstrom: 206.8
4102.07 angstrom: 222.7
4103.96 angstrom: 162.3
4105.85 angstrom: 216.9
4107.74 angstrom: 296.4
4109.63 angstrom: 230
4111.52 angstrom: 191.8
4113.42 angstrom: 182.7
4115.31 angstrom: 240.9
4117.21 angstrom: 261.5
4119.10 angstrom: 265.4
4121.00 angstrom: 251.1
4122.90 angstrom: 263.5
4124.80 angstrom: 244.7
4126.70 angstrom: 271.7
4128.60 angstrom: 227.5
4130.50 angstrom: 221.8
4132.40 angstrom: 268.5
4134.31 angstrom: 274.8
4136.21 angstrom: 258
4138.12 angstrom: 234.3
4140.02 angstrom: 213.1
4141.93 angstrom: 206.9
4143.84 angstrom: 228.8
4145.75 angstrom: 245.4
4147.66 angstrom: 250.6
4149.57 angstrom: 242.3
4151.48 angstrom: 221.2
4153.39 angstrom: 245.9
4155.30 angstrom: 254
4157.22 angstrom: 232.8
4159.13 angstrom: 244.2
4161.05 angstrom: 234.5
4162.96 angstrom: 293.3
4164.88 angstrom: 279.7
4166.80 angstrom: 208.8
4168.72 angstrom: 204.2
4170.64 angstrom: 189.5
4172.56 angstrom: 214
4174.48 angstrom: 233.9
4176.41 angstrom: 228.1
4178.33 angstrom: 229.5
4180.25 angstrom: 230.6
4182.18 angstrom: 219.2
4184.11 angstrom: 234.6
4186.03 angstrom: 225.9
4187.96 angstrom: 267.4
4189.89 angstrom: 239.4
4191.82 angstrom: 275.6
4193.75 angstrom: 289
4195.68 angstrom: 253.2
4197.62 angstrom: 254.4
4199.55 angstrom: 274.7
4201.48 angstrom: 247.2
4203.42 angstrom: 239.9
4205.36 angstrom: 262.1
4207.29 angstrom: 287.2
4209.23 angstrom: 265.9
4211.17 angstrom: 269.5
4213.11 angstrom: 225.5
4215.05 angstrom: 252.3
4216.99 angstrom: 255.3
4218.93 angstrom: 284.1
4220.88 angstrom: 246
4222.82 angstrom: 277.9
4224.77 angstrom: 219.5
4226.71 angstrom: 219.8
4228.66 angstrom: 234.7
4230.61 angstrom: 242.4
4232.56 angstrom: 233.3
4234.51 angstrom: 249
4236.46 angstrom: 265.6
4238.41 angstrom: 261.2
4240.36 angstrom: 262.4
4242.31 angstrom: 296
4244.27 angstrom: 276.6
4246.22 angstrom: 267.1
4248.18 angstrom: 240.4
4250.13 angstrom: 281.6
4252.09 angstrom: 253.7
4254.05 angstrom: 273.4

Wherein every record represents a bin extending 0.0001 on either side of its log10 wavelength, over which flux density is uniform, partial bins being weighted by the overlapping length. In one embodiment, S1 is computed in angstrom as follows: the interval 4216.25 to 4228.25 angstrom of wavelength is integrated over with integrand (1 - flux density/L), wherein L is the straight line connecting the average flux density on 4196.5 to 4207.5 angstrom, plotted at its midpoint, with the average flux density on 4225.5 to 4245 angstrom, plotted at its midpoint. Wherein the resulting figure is 0.3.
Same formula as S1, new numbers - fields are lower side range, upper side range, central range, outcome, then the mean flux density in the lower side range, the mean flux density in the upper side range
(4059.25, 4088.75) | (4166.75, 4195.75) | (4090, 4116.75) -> -0.10 angstrom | 238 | 234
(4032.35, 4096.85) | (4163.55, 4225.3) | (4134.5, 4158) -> 0.72 angstrom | 242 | 247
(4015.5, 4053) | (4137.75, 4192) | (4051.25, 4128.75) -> 0.90 angstrom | 251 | 235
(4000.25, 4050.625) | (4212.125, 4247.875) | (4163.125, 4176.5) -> 1.38 angstrom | 250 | 254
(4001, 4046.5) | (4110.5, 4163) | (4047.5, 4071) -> 0.95 angstrom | 250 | 241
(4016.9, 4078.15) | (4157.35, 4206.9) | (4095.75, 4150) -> 0.93 angstrom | 241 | 243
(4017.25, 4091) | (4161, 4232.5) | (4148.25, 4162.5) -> 0.23 angstrom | 244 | 246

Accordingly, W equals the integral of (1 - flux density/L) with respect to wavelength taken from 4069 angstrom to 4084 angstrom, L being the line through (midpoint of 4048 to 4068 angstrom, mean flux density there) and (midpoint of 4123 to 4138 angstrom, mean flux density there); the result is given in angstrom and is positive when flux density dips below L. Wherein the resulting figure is 0.5 angstrom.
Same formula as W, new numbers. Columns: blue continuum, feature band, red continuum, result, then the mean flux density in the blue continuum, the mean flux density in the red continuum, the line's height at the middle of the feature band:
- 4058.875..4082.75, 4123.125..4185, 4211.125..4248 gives 1.41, 231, 254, 243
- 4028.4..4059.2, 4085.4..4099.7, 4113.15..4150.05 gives -1.93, 236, 244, 240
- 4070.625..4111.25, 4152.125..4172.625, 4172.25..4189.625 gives -0.19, 244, 232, 235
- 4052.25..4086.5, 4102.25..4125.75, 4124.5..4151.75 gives 0.48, 233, 241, 238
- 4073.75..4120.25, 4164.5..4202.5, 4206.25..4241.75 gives 1.71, 245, 253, 251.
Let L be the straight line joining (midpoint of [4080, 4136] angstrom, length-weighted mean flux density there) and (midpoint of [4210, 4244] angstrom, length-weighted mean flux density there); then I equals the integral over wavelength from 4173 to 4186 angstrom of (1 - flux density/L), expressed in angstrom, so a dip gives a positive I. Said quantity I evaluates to 1.2 angstrom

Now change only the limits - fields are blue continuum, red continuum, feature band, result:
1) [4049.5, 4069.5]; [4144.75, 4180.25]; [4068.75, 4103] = -1.74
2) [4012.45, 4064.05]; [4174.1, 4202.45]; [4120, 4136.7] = -0.44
